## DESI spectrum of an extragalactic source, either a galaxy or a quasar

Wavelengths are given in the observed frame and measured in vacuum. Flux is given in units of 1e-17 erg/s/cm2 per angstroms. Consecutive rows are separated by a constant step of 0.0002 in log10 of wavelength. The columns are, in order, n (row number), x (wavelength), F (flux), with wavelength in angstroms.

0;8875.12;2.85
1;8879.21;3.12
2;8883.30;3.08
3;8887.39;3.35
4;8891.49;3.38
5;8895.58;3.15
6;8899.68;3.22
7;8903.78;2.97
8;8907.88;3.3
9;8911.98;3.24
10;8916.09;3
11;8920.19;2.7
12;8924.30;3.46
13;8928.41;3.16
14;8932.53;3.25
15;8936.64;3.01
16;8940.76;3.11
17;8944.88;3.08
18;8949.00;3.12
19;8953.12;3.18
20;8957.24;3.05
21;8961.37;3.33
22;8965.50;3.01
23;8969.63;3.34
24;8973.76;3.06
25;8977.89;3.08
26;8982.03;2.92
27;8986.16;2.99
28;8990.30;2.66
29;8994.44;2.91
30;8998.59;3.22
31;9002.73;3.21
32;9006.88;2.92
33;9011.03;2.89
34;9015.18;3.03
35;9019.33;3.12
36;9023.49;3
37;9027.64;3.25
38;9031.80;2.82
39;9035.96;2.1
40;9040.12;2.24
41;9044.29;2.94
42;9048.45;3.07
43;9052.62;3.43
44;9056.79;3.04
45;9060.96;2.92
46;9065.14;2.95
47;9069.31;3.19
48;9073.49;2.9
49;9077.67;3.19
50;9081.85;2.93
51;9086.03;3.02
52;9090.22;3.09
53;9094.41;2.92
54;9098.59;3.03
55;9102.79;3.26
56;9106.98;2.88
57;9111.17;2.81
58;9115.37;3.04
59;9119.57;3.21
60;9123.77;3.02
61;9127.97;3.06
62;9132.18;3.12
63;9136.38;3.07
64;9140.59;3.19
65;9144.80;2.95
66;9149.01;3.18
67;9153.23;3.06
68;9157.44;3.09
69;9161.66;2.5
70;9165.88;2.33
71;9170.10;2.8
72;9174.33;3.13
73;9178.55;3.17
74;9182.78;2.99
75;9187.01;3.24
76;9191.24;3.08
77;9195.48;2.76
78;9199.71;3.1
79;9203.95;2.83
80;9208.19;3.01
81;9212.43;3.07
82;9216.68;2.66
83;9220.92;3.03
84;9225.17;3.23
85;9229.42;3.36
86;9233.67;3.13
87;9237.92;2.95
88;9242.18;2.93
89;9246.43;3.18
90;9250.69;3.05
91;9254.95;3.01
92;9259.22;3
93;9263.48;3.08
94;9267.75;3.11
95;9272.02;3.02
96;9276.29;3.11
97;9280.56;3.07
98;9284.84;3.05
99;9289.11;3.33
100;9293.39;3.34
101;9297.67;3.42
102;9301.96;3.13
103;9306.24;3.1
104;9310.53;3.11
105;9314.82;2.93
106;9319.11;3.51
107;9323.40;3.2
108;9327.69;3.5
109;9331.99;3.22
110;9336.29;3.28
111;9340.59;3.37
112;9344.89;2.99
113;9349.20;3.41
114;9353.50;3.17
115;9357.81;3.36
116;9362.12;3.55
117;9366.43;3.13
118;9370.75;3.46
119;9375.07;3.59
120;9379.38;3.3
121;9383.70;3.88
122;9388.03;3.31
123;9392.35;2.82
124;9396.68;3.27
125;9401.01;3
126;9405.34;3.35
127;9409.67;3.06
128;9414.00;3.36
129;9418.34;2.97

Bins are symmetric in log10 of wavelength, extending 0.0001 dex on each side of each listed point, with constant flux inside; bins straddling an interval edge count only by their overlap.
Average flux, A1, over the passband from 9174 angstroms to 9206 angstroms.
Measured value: 3.03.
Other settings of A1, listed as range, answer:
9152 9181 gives 2.86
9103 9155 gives 3.06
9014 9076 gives 2.93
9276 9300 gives 3.23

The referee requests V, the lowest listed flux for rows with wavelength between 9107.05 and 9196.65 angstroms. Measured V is 2.33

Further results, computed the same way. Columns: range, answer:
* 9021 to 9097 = 2.1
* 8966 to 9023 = 2.66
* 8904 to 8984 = 2.7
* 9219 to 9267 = 2.93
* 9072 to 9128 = 2.81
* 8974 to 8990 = 2.92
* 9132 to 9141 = 3.07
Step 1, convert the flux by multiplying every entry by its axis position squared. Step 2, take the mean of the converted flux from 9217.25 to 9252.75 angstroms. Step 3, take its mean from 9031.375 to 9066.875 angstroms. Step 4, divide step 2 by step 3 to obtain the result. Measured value 1.13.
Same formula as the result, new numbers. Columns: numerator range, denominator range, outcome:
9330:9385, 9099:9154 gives 1.15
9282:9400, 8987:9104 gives 1.18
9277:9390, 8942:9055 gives 1.18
